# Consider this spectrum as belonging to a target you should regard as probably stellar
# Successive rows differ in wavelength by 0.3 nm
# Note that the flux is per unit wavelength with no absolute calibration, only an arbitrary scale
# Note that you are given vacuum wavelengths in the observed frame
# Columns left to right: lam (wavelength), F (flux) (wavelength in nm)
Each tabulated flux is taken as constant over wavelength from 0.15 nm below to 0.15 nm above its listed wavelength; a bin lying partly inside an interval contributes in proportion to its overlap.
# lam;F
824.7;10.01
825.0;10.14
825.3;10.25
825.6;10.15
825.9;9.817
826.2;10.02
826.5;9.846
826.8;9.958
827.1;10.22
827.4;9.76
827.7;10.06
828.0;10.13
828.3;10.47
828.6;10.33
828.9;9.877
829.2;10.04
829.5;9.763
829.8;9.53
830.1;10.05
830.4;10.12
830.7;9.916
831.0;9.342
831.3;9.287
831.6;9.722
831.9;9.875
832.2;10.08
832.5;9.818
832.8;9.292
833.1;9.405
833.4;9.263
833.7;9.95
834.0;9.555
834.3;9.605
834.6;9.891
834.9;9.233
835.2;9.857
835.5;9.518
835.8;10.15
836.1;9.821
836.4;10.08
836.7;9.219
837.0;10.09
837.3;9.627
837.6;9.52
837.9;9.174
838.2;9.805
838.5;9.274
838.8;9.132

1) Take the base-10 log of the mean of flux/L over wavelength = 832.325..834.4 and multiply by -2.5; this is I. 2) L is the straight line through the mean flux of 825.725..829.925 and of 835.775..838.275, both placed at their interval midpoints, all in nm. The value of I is 0.03 mag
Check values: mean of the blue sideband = 9.99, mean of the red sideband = 9.7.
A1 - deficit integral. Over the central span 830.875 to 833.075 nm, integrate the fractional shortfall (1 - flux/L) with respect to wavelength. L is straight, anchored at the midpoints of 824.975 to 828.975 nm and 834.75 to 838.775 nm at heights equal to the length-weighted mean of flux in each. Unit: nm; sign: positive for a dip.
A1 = 0.05 nm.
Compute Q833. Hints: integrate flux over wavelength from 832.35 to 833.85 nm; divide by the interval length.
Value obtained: 9.55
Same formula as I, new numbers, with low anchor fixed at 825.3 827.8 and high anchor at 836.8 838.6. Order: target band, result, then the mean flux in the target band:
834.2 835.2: 0.008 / 9.62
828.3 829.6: -0.017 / 10.1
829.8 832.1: 0.009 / 9.75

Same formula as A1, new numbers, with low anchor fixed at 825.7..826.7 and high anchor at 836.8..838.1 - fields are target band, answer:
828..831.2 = -0.04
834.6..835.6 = 0.01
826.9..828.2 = -0.02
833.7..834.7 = 0.00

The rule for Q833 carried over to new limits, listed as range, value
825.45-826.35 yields 10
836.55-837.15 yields 9.65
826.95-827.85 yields 10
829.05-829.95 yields 9.78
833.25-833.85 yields 9.61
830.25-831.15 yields 9.79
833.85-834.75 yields 9.68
